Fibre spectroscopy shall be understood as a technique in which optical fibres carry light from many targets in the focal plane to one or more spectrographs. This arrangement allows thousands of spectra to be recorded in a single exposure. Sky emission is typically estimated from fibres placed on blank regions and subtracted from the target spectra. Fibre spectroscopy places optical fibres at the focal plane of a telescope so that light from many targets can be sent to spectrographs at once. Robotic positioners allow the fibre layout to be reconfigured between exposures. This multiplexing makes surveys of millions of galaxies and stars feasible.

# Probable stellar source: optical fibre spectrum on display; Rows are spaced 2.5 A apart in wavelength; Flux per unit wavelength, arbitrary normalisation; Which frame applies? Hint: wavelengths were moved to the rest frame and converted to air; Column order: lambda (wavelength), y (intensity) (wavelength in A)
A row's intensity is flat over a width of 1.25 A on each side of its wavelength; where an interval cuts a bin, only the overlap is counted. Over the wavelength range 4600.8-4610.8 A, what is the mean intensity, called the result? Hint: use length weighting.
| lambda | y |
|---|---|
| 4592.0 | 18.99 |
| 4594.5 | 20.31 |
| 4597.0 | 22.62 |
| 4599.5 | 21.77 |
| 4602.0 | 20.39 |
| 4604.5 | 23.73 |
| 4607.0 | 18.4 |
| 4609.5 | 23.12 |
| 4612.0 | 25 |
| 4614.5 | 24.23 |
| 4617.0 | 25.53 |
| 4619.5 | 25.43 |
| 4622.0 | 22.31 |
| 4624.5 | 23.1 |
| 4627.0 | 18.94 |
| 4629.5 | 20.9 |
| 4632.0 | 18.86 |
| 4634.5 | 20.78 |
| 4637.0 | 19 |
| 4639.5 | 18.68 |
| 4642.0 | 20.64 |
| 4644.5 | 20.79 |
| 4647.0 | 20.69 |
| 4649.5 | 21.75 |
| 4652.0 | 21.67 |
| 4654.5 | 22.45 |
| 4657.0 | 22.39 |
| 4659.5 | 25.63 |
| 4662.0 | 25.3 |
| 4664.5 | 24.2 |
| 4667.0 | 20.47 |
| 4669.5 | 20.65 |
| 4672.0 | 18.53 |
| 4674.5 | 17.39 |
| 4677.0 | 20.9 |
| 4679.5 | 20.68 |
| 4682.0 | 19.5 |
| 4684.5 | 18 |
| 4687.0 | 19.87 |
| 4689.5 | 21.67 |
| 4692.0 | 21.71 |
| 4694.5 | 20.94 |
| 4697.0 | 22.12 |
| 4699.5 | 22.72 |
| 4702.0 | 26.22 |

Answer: 21.4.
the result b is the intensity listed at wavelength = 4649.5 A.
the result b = 21.75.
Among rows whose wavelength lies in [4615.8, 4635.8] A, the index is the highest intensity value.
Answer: 25.53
